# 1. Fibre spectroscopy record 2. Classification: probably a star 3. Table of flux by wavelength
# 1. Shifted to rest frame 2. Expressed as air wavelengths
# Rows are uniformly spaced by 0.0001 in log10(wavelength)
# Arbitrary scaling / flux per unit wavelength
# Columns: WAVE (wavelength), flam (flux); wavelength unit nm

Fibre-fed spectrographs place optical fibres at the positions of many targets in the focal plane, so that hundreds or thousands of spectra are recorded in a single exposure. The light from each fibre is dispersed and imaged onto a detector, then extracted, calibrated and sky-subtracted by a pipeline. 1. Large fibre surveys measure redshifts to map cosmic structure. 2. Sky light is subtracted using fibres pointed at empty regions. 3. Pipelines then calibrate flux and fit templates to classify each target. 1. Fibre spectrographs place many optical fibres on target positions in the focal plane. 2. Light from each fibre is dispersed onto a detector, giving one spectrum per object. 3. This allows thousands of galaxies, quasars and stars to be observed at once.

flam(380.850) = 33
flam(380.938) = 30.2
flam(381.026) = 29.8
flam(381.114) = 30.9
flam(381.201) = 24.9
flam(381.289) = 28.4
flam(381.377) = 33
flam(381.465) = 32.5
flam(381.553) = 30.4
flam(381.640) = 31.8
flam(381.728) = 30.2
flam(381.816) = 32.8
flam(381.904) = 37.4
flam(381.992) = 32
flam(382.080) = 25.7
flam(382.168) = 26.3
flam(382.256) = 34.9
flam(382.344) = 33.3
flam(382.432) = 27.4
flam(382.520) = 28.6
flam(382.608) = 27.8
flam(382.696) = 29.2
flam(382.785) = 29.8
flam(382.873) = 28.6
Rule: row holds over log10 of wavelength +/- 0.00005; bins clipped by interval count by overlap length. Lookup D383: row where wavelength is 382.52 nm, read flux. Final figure 28.6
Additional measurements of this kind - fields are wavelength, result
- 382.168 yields 26.3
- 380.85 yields 33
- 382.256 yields 34.9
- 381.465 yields 32.5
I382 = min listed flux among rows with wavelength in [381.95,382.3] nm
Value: 25.7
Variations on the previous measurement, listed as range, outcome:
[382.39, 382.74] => 27.4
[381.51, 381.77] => 30.2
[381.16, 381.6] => 24.9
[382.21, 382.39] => 33.3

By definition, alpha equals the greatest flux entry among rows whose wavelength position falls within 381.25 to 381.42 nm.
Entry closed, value 33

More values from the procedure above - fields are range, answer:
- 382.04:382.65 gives 34.9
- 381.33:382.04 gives 37.4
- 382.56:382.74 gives 29.2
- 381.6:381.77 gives 31.8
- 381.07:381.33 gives 30.9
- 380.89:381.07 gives 30.2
